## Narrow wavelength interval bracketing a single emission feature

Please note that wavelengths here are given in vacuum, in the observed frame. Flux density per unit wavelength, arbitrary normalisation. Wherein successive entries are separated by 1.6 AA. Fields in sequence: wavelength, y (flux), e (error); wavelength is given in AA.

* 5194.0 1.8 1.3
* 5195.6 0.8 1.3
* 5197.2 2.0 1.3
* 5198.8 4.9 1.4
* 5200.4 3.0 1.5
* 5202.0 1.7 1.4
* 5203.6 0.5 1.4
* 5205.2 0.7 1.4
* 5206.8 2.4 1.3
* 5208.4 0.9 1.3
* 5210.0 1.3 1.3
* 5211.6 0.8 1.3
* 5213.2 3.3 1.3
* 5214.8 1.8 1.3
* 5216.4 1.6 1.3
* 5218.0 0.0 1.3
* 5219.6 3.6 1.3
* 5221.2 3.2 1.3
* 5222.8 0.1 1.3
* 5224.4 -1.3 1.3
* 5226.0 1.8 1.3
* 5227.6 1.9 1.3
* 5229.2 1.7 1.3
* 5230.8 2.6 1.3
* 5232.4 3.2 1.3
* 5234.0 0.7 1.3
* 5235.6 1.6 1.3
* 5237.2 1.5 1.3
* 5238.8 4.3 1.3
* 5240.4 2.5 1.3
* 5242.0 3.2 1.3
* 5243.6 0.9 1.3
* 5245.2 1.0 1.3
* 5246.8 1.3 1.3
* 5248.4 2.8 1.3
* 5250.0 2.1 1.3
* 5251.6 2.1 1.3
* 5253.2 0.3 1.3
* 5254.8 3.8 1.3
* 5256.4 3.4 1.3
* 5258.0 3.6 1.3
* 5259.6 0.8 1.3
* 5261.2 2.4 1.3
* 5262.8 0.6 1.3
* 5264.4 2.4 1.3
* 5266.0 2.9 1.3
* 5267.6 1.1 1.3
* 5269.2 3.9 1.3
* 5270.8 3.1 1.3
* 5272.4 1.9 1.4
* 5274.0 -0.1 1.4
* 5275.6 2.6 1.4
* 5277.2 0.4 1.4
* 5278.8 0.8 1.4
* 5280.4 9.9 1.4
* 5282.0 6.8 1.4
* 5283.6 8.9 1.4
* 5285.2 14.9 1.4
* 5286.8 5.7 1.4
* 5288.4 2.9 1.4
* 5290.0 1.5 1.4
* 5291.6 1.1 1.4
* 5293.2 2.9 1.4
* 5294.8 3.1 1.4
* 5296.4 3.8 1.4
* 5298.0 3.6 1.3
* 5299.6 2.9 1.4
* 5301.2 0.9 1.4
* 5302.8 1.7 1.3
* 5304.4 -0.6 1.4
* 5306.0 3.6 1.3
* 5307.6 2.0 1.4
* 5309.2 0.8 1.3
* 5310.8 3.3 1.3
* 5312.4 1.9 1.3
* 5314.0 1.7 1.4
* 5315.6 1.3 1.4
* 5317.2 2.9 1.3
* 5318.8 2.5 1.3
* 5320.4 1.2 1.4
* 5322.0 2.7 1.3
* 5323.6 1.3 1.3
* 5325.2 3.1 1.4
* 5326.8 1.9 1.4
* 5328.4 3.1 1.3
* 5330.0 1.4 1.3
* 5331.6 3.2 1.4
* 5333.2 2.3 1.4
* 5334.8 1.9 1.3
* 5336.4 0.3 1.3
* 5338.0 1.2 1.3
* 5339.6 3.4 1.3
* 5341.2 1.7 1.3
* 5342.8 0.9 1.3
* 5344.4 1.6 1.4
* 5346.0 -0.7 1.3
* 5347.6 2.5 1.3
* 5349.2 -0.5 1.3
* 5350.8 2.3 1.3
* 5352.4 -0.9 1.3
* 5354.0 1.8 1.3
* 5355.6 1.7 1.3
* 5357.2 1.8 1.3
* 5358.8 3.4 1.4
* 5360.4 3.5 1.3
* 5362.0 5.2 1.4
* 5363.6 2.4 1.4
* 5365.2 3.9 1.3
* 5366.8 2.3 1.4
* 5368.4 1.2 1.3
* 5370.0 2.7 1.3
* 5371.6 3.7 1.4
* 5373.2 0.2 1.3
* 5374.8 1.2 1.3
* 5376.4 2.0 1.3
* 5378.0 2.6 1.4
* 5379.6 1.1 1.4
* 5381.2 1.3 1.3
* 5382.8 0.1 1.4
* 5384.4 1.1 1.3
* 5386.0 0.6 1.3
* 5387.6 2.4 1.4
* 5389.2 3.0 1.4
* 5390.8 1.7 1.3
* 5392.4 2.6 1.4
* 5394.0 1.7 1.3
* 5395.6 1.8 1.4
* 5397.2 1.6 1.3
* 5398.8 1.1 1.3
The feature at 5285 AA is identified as [O II] 3727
